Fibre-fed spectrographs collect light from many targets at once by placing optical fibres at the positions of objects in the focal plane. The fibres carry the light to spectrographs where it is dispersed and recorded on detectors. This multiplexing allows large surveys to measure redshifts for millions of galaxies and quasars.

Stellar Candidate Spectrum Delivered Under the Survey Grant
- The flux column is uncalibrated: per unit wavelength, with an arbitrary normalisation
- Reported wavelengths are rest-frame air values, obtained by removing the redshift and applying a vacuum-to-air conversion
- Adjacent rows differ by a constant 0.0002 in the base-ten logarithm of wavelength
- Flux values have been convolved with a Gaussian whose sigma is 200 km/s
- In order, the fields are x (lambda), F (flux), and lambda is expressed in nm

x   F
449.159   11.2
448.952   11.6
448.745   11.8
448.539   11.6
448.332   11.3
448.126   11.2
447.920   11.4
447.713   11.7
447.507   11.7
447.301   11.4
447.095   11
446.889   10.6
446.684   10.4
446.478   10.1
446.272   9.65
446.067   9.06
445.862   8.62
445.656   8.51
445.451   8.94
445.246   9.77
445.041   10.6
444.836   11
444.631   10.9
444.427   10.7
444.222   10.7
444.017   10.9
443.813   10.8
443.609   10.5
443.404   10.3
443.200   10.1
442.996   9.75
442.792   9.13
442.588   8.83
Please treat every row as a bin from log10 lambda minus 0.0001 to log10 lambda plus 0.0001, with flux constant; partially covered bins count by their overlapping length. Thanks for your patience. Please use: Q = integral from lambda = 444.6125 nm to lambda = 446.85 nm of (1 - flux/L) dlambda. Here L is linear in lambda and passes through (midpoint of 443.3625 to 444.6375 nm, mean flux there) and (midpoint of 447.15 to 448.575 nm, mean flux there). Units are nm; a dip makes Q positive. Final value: 0.257 nm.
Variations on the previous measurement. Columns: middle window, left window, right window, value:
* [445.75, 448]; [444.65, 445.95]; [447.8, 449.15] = 0.02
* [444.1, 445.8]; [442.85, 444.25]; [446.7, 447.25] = 0.07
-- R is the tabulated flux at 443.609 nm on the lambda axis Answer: 10.5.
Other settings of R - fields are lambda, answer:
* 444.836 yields 11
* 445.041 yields 10.6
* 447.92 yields 11.4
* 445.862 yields 8.62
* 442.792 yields 9.13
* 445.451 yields 8.94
